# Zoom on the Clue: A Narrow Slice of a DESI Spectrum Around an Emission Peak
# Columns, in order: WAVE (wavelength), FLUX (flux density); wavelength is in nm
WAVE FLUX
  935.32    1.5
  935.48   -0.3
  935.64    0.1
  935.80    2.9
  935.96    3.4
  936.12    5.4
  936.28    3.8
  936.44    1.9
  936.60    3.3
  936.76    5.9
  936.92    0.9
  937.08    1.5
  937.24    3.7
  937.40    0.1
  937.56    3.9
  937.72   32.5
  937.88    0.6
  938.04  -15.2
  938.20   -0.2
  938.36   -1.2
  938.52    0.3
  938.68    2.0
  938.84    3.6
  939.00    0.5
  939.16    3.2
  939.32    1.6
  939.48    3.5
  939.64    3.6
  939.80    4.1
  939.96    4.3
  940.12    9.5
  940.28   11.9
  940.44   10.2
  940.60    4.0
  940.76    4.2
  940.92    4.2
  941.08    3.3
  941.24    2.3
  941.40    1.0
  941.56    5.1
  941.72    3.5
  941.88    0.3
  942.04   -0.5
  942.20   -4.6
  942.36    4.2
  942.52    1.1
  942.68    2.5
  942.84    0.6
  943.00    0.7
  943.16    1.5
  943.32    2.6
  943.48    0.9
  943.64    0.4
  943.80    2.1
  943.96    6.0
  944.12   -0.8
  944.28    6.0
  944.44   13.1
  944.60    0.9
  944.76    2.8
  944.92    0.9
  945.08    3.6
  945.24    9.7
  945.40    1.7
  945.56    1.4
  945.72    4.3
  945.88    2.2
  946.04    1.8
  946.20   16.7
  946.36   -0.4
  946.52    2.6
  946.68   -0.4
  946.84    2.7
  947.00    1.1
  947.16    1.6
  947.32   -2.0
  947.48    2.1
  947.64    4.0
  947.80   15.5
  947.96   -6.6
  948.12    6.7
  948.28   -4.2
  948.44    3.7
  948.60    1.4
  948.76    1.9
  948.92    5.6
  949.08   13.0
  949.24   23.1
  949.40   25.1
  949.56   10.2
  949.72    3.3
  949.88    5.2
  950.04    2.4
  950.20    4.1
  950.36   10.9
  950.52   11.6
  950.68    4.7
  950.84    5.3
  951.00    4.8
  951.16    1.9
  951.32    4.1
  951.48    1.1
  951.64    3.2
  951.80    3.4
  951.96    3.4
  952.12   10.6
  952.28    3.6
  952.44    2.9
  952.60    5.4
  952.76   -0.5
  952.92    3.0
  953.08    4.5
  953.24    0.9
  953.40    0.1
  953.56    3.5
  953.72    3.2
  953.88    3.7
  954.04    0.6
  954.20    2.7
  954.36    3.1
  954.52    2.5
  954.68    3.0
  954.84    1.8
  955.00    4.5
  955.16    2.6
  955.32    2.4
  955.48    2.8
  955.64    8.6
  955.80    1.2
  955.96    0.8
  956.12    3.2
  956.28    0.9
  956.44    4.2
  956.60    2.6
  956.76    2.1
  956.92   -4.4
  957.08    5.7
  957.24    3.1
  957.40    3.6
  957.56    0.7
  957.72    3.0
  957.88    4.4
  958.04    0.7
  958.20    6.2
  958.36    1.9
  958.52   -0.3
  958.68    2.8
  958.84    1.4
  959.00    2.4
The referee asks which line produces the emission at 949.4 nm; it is [O III] 5007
